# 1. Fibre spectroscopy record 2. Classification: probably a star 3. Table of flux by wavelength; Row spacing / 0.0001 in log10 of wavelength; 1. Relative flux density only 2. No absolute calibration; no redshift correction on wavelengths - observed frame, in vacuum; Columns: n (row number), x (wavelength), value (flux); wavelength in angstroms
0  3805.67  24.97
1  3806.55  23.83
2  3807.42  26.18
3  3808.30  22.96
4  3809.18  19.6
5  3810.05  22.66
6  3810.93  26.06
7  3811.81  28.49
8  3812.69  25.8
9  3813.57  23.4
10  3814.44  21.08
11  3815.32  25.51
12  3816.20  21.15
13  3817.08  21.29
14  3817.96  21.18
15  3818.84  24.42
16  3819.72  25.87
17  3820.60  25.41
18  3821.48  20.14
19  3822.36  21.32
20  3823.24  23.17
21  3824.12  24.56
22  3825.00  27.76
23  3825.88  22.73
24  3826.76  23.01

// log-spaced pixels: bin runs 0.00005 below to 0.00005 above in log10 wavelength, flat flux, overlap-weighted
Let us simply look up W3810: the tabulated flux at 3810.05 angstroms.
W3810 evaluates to 22.66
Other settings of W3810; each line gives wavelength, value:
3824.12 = 24.56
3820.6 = 25.41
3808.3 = 22.96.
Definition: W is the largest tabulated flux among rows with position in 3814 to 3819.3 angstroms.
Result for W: 25.51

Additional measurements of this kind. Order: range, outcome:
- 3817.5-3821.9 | 25.87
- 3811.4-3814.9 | 28.49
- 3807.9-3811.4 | 26.06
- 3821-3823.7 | 23.17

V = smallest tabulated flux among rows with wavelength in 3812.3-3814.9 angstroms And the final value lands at 21.08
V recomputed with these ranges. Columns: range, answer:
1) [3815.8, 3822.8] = 20.14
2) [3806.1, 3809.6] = 19.6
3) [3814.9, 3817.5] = 21.15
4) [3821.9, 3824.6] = 21.32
